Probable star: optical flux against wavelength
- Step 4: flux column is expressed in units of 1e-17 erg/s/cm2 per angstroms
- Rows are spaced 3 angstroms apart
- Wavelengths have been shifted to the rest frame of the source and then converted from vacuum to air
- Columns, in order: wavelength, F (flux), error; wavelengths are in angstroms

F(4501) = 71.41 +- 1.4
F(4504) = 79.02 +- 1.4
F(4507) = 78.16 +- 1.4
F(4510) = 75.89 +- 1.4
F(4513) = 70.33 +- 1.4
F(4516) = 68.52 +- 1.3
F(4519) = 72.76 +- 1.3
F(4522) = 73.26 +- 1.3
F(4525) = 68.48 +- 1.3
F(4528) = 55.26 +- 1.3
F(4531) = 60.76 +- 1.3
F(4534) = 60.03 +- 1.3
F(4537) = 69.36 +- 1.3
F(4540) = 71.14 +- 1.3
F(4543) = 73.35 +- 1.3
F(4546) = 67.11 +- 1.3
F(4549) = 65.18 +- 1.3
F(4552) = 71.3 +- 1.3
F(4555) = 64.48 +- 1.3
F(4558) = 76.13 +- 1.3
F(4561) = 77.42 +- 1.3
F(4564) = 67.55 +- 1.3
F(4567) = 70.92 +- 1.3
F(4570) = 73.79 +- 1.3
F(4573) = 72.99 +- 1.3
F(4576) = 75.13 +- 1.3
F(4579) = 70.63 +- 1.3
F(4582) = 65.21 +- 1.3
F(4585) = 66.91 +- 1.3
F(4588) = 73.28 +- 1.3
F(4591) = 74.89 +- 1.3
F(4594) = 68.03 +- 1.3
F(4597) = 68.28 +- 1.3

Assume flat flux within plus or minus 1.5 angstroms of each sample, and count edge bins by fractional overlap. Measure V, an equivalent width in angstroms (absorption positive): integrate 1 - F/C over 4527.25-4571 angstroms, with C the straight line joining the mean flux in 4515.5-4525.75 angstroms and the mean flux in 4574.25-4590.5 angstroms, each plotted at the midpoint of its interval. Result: 1.52 angstroms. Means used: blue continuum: 71.1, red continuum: 70.6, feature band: 68.4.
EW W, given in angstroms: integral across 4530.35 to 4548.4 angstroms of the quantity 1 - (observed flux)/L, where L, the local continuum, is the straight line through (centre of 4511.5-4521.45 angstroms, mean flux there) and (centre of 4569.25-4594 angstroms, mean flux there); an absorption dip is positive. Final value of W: 1.0 angstroms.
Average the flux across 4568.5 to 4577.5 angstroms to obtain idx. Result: 74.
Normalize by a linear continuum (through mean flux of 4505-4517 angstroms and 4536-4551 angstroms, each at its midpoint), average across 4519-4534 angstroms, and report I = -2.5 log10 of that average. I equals 0.11 mag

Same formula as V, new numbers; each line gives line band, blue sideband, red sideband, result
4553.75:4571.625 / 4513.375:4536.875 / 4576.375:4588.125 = -1.0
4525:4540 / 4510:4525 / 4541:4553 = 1.5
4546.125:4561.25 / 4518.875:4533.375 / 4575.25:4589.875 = -0.5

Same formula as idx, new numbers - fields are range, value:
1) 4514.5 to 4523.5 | 71.5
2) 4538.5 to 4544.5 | 72.2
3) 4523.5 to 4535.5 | 61.1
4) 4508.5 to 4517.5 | 71.6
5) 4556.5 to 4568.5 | 73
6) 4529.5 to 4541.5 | 65.3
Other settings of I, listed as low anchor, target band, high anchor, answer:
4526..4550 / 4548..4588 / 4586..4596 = -0.03 mag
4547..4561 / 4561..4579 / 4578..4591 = -0.04 mag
